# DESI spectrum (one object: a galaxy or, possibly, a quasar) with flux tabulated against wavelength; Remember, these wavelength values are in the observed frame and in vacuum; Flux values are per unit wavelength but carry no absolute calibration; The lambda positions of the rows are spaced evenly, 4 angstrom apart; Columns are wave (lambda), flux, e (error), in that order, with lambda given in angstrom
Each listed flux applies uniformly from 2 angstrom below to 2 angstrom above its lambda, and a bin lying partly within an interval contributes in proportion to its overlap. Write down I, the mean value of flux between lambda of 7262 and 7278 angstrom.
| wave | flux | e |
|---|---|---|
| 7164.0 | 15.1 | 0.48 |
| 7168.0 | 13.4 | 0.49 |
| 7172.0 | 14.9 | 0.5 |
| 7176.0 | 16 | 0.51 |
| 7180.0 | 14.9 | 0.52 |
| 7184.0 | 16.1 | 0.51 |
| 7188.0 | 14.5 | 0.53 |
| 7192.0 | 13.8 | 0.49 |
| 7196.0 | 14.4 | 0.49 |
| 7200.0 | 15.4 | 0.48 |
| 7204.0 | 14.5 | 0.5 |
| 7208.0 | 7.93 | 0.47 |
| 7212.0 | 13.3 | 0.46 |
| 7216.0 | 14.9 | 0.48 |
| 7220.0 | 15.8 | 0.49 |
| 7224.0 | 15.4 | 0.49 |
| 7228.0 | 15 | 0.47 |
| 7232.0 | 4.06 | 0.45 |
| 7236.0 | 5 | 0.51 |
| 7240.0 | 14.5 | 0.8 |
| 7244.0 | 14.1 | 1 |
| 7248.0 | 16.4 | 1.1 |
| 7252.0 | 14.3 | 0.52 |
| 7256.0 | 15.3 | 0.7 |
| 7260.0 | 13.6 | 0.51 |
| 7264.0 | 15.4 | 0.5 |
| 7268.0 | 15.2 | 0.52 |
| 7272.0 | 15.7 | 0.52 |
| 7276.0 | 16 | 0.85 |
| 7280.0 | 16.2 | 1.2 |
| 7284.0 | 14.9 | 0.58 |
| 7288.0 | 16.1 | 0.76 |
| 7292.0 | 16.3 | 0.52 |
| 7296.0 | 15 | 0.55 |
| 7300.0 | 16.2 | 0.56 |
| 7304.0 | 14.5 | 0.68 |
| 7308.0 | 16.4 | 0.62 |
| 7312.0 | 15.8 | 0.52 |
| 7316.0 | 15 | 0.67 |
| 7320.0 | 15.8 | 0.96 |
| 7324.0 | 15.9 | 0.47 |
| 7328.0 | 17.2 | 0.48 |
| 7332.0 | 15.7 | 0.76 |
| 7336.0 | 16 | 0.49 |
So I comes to 15.6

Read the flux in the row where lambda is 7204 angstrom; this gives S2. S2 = 14.5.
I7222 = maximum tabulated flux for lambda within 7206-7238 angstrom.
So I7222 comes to 15.8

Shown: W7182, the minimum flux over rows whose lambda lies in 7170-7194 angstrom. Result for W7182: 13.8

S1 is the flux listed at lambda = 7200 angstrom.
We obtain 15.4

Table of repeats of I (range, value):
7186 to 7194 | 14.2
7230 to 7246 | 9.41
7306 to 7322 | 15.8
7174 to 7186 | 15.7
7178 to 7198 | 14.7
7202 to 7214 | 11.9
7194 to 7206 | 14.8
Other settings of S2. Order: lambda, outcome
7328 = 17.2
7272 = 15.7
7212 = 13.3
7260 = 13.6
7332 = 15.7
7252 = 14.3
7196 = 14.4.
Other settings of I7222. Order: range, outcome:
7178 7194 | 16.1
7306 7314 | 16.4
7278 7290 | 16.2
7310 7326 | 15.9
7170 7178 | 16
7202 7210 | 14.5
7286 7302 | 16.3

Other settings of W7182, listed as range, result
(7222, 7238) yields 4.06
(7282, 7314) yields 14.5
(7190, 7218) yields 7.93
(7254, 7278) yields 13.6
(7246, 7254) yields 14.3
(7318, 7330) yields 15.8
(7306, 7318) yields 15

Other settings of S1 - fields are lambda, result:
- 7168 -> 13.4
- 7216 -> 14.9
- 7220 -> 15.8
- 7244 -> 14.1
